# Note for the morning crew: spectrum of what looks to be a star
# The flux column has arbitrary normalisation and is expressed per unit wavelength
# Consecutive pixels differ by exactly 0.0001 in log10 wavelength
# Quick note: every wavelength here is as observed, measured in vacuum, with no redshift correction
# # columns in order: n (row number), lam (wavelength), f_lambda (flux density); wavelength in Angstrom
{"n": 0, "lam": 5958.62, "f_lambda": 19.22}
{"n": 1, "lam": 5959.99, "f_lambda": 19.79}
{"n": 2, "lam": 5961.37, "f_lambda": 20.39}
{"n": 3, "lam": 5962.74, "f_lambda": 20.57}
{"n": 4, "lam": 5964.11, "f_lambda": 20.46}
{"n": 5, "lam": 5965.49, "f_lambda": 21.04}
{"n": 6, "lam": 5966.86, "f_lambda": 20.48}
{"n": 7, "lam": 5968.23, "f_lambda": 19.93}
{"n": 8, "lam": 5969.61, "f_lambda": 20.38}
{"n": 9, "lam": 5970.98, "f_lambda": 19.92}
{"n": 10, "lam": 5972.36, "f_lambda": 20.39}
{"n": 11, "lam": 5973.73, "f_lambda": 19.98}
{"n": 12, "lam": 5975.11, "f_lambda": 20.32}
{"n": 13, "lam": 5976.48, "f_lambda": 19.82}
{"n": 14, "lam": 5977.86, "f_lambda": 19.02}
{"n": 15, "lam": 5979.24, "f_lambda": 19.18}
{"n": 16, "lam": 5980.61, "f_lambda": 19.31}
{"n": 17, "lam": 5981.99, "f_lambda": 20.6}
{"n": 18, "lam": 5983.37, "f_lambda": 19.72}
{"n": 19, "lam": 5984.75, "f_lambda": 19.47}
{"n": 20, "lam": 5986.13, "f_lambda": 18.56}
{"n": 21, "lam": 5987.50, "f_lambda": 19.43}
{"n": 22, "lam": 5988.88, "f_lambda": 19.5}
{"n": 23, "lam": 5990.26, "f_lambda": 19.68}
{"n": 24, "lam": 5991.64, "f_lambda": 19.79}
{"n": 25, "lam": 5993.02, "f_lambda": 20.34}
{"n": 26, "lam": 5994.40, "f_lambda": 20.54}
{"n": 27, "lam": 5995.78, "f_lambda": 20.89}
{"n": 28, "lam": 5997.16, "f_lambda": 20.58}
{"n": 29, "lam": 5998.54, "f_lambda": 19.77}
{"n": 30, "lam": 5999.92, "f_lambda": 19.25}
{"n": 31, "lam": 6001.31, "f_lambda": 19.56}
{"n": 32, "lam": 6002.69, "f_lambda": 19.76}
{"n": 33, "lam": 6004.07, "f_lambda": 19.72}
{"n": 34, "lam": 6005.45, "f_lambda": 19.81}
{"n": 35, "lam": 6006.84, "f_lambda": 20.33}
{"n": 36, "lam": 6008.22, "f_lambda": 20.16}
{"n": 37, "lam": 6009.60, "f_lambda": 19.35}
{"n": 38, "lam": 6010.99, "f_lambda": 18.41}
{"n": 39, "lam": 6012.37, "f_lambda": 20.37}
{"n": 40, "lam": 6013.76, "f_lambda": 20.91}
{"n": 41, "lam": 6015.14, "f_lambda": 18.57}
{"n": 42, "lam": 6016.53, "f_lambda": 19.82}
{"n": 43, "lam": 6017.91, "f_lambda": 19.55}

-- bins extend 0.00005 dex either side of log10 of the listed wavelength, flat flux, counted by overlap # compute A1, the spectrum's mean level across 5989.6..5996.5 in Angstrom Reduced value 20.3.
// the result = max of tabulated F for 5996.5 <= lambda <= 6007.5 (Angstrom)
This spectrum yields 20.58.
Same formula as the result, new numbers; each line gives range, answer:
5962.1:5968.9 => 21.04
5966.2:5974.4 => 20.48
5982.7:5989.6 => 19.72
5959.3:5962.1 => 20.39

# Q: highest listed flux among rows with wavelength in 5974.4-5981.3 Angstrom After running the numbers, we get 20.32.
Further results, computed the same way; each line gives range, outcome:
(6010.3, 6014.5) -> 20.91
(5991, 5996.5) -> 20.89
